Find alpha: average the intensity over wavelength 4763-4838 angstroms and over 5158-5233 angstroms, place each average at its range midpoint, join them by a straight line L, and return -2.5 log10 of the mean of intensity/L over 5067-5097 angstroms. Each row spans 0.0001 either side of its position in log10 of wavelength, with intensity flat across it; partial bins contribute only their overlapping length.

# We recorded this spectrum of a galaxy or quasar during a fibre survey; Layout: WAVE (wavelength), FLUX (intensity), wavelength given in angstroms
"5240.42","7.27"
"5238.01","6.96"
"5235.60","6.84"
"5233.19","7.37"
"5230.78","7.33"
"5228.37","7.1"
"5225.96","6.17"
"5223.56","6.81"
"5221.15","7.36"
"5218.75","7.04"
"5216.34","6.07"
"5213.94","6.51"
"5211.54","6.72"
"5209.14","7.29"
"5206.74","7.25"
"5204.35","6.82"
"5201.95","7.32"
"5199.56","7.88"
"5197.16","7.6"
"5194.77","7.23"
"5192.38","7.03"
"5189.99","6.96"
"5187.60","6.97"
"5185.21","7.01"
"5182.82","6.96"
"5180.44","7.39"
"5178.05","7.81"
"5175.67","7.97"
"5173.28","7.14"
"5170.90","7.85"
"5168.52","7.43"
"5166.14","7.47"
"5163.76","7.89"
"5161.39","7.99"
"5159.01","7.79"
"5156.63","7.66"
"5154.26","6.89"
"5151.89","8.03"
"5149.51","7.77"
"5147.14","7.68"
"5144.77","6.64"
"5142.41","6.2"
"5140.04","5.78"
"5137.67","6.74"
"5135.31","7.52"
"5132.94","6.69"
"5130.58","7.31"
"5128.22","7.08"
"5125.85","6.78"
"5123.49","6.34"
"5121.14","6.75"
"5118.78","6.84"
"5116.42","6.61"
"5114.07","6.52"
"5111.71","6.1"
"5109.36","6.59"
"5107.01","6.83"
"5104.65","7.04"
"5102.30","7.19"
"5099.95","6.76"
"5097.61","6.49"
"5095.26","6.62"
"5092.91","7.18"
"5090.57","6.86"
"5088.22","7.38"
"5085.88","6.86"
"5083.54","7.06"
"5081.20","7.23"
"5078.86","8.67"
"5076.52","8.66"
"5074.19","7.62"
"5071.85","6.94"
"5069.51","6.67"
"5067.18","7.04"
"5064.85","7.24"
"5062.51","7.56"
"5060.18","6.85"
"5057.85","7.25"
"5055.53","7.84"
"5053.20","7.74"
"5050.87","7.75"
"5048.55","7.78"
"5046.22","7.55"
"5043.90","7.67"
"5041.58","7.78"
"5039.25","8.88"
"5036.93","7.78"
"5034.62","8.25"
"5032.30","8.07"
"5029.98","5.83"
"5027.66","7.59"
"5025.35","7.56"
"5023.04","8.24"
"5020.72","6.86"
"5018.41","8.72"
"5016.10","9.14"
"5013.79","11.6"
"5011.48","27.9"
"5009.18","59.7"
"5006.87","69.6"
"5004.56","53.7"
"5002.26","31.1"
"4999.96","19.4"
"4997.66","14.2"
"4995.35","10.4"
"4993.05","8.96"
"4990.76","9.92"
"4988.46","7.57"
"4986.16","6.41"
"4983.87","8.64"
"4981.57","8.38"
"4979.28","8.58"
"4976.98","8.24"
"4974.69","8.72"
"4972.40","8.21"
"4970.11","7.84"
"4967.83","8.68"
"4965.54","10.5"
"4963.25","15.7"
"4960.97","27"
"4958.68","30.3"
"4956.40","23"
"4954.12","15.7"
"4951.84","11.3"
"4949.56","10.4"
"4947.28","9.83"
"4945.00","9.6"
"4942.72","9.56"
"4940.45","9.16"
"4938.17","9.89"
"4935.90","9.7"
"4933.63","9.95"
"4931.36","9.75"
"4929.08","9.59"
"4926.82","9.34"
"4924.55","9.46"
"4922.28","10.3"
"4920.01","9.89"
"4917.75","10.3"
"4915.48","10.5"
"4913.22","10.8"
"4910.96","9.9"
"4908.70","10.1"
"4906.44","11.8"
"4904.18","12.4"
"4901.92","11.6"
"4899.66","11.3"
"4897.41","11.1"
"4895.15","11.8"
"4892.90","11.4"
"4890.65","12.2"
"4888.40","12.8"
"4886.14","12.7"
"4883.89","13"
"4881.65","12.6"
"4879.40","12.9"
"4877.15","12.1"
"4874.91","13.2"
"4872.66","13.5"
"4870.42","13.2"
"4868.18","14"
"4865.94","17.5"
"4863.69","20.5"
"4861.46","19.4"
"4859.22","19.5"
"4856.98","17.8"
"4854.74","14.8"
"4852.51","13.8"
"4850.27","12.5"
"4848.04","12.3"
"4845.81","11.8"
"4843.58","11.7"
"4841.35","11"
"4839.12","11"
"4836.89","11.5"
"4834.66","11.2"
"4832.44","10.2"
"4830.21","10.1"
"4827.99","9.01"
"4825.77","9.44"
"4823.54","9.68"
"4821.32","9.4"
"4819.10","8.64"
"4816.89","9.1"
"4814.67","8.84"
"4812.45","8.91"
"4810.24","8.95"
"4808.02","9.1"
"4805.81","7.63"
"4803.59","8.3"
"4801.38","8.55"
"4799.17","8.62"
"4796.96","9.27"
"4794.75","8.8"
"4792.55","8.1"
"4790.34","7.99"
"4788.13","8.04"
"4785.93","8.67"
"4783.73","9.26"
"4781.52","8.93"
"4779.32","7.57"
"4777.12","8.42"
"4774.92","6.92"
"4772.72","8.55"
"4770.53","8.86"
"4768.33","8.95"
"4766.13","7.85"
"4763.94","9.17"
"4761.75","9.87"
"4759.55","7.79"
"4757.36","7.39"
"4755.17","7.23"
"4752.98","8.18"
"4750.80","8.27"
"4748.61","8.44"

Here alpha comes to 0.06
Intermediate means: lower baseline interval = 8.9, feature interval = 7.28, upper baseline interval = 7.23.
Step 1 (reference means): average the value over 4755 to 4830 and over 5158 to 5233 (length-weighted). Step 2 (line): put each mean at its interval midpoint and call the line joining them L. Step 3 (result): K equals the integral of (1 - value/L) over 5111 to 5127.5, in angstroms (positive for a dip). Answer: 2.0 angstroms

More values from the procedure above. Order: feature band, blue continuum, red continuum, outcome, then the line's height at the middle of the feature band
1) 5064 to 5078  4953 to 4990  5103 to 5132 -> 1.99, 8.63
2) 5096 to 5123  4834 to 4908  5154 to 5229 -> 6.45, 8.79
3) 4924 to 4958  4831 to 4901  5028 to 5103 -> -1.04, 11.1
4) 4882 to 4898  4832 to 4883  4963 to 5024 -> 2.64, 14.6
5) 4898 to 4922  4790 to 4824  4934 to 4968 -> 3.26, 12.6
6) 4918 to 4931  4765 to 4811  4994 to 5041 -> 4.38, 14.7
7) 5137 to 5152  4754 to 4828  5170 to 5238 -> 0.87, 7.34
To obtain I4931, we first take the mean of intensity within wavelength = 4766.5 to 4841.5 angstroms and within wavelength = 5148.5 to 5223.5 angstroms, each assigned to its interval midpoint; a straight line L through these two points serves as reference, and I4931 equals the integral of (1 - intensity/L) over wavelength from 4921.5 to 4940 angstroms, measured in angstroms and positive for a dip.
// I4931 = -2.8 angstroms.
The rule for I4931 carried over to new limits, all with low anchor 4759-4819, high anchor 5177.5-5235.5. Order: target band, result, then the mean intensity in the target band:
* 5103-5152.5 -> 3.4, 6.84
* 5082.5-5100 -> 1.3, 6.91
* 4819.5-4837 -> -3.1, 9.93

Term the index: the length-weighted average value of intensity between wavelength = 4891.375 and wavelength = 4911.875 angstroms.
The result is 11.3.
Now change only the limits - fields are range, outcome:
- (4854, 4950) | 12.1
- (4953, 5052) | 15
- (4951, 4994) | 12.3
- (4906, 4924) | 10.4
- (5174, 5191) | 7.29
